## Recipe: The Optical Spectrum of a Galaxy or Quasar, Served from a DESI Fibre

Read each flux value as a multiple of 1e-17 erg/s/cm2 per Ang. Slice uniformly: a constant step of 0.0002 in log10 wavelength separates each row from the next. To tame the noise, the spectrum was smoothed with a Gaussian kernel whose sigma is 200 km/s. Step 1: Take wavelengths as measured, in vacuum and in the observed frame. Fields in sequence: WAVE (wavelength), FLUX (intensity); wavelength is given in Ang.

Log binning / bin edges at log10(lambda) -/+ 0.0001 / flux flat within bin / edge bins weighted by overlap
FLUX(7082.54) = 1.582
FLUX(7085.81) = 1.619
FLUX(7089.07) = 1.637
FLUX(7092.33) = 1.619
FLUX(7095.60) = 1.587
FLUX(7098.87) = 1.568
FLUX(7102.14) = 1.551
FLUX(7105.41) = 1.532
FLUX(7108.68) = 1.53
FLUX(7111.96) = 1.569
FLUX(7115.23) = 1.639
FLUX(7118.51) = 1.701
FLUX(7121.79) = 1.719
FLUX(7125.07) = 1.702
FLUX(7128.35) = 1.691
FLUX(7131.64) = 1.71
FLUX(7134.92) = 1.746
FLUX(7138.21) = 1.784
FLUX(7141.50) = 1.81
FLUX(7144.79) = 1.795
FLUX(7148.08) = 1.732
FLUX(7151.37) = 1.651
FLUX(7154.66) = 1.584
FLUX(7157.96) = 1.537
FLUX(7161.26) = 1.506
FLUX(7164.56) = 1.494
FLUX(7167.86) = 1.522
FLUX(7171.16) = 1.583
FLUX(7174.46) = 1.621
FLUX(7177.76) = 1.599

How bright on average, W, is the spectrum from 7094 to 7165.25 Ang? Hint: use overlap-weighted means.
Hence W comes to 1.64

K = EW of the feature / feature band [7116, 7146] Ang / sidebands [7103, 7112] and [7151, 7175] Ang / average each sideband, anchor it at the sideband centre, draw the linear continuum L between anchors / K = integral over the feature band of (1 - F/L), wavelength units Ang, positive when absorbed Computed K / -3.69 Ang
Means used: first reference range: 1.54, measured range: 1.74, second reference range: 1.55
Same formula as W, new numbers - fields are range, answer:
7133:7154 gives 1.75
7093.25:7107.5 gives 1.56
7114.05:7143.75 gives 1.72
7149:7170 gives 1.56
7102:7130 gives 1.63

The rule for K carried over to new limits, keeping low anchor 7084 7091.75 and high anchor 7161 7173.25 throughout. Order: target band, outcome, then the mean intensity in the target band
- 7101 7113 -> 0.44 Ang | 1.54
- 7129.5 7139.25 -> -1.06 Ang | 1.74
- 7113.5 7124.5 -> -0.68 Ang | 1.69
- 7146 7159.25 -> -0.72 Ang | 1.63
